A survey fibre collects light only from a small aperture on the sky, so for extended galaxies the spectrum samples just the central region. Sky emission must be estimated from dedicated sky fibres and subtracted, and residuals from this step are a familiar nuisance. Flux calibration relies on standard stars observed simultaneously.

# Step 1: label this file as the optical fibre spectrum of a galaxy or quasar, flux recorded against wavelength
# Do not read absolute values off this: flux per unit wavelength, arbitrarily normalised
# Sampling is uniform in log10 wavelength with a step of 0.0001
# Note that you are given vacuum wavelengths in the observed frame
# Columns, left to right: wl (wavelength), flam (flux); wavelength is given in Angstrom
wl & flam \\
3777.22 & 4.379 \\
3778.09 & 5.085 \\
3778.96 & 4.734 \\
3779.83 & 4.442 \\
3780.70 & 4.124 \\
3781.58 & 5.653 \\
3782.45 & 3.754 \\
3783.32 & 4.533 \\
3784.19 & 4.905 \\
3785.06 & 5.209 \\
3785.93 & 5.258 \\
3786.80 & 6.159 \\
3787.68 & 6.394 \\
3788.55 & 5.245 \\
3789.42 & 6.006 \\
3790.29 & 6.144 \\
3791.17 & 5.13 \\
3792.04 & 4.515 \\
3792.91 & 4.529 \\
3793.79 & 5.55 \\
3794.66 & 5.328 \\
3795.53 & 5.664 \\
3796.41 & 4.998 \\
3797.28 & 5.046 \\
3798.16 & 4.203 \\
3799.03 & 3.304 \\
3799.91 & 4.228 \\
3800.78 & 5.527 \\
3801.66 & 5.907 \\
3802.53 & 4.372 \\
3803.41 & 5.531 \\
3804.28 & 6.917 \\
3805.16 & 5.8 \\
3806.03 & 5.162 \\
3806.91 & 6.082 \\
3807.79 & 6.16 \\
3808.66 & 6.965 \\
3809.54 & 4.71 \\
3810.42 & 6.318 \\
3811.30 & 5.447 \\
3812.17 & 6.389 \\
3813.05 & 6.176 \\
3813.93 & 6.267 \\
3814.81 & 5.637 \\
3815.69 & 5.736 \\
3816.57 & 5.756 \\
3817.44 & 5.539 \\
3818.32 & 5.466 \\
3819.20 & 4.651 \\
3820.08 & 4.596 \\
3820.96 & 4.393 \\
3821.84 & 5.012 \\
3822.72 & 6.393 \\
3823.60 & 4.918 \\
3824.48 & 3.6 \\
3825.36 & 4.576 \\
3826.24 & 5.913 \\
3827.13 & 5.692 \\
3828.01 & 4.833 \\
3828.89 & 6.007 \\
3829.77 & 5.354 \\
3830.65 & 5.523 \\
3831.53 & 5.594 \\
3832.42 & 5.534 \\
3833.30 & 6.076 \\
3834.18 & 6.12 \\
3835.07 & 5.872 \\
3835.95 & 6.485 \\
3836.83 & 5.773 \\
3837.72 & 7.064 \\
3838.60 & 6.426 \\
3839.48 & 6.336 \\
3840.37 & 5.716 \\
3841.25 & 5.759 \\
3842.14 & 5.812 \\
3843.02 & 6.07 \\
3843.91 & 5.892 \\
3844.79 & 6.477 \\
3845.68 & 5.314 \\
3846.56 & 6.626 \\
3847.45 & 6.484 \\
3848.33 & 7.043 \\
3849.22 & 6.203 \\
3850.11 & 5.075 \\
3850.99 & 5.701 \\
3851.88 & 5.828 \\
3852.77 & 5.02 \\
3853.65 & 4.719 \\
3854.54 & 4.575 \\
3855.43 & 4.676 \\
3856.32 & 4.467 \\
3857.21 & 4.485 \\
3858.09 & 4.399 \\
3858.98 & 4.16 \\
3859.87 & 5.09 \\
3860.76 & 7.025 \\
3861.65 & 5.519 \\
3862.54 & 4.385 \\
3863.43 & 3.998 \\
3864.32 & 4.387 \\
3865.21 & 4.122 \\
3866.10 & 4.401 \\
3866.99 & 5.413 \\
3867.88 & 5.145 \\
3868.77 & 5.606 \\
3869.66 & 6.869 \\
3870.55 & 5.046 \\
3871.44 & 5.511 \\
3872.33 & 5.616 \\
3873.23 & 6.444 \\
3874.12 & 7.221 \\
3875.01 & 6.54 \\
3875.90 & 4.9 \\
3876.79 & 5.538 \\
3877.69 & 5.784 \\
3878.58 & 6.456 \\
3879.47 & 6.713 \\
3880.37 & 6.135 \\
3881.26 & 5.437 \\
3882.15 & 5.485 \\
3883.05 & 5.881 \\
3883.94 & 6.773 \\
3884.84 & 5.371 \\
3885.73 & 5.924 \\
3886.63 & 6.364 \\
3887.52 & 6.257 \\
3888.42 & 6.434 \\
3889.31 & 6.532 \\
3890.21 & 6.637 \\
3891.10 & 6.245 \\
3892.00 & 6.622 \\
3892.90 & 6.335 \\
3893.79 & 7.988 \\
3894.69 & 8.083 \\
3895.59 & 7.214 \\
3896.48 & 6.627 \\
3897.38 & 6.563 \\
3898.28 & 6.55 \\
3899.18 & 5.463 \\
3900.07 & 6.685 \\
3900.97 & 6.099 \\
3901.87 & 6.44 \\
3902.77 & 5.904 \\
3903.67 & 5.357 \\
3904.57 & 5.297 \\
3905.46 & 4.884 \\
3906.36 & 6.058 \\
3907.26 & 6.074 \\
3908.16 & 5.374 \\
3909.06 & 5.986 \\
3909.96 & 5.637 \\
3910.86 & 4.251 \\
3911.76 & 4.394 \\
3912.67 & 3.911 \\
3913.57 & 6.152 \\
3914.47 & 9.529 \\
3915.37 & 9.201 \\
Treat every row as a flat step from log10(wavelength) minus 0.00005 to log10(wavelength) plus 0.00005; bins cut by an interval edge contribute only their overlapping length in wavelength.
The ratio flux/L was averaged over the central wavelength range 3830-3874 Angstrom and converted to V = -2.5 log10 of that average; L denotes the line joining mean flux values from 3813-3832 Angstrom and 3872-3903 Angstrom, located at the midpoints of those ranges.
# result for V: 0.039 mag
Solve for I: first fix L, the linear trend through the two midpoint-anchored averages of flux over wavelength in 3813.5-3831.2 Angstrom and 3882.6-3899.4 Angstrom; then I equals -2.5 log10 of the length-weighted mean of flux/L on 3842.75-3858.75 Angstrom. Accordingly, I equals 0.06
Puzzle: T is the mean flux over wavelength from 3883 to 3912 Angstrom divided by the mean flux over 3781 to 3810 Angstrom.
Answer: 1.16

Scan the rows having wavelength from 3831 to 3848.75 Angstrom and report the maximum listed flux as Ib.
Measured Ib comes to 7.064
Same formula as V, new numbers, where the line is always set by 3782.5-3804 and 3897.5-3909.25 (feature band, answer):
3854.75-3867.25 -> 0.18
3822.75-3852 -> -0.07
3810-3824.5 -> -0.04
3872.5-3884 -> -0.07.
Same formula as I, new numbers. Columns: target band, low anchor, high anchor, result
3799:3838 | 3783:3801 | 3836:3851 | 0.016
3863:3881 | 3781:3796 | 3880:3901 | 0.114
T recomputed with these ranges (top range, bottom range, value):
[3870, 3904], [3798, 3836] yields 1.14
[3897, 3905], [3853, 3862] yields 1.23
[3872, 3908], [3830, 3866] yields 1.12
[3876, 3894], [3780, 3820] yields 1.15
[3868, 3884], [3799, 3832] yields 1.09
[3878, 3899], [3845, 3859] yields 1.20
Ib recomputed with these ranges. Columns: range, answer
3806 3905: 8.083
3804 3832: 6.965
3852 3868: 7.025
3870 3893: 7.221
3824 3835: 6.12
